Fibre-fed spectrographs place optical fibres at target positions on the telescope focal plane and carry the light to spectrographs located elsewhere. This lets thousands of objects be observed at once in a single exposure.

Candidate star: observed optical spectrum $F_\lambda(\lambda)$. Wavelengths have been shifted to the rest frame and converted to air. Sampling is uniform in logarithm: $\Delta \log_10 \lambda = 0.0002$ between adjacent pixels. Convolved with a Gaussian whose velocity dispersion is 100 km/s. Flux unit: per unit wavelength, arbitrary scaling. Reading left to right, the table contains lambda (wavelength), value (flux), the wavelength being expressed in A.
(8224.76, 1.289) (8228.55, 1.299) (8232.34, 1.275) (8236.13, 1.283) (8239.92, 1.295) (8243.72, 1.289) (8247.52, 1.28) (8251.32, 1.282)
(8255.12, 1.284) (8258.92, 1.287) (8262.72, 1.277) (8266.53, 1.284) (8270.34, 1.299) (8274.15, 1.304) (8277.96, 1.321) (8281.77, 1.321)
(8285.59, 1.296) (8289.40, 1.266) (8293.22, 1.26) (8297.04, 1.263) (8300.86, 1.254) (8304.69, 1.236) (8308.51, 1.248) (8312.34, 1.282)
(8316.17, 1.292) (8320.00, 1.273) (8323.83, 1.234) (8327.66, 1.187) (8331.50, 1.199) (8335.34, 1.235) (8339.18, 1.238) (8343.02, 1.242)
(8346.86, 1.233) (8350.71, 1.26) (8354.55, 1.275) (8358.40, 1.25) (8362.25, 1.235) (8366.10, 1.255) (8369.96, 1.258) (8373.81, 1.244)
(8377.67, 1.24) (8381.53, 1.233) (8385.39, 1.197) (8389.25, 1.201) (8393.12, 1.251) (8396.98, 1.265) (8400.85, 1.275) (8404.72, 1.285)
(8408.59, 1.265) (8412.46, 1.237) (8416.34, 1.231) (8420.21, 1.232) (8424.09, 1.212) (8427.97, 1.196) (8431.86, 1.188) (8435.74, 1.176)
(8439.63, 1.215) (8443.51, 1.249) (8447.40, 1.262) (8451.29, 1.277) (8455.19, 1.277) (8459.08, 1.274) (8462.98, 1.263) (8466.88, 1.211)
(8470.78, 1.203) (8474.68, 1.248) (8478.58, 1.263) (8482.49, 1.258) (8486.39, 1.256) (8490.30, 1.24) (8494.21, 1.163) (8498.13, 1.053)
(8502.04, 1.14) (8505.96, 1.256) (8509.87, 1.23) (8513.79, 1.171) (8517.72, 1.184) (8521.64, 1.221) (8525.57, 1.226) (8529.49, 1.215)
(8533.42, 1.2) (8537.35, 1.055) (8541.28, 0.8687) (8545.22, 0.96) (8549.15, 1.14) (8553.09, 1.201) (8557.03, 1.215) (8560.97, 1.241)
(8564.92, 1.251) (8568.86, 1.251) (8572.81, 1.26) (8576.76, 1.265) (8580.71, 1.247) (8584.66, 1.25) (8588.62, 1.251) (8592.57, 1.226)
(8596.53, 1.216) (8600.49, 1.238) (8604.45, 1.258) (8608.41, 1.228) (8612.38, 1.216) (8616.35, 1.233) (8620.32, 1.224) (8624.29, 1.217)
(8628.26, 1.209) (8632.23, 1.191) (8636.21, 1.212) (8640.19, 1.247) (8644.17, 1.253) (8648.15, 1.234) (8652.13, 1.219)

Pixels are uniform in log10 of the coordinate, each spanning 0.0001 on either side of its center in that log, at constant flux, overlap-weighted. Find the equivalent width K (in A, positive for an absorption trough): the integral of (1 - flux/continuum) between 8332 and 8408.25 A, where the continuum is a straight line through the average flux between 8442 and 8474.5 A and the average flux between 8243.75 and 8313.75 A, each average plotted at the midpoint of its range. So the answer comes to 1.2 A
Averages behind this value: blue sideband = 1.28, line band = 1.25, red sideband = 1.25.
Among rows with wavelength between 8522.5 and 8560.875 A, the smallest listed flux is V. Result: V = 0.8687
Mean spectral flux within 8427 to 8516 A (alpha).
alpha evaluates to 1.22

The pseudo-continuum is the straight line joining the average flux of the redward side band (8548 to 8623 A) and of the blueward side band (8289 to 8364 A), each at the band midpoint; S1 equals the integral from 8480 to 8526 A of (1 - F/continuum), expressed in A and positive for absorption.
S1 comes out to 1.4 A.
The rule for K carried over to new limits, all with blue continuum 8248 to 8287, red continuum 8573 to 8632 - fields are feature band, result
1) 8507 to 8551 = 3.9 A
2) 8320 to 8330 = 0.5 A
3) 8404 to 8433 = 0.9 A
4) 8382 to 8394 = 0.5 A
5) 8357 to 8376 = 0.4 A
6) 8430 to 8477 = 0.9 A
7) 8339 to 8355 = 0.4 A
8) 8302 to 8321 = 0.3 A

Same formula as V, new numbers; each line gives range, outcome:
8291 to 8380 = 1.187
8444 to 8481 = 1.203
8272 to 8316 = 1.236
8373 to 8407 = 1.197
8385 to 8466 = 1.176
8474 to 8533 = 1.053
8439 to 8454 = 1.215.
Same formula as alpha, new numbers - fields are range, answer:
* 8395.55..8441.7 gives 1.23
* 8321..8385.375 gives 1.24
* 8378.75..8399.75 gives 1.23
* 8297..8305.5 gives 1.25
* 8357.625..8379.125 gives 1.25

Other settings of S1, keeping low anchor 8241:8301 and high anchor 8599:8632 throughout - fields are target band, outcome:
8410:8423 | 0.3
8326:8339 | 0.7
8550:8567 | 0.2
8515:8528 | 0.4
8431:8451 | 0.5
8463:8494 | 0.3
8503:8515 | 0.3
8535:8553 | 3.0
